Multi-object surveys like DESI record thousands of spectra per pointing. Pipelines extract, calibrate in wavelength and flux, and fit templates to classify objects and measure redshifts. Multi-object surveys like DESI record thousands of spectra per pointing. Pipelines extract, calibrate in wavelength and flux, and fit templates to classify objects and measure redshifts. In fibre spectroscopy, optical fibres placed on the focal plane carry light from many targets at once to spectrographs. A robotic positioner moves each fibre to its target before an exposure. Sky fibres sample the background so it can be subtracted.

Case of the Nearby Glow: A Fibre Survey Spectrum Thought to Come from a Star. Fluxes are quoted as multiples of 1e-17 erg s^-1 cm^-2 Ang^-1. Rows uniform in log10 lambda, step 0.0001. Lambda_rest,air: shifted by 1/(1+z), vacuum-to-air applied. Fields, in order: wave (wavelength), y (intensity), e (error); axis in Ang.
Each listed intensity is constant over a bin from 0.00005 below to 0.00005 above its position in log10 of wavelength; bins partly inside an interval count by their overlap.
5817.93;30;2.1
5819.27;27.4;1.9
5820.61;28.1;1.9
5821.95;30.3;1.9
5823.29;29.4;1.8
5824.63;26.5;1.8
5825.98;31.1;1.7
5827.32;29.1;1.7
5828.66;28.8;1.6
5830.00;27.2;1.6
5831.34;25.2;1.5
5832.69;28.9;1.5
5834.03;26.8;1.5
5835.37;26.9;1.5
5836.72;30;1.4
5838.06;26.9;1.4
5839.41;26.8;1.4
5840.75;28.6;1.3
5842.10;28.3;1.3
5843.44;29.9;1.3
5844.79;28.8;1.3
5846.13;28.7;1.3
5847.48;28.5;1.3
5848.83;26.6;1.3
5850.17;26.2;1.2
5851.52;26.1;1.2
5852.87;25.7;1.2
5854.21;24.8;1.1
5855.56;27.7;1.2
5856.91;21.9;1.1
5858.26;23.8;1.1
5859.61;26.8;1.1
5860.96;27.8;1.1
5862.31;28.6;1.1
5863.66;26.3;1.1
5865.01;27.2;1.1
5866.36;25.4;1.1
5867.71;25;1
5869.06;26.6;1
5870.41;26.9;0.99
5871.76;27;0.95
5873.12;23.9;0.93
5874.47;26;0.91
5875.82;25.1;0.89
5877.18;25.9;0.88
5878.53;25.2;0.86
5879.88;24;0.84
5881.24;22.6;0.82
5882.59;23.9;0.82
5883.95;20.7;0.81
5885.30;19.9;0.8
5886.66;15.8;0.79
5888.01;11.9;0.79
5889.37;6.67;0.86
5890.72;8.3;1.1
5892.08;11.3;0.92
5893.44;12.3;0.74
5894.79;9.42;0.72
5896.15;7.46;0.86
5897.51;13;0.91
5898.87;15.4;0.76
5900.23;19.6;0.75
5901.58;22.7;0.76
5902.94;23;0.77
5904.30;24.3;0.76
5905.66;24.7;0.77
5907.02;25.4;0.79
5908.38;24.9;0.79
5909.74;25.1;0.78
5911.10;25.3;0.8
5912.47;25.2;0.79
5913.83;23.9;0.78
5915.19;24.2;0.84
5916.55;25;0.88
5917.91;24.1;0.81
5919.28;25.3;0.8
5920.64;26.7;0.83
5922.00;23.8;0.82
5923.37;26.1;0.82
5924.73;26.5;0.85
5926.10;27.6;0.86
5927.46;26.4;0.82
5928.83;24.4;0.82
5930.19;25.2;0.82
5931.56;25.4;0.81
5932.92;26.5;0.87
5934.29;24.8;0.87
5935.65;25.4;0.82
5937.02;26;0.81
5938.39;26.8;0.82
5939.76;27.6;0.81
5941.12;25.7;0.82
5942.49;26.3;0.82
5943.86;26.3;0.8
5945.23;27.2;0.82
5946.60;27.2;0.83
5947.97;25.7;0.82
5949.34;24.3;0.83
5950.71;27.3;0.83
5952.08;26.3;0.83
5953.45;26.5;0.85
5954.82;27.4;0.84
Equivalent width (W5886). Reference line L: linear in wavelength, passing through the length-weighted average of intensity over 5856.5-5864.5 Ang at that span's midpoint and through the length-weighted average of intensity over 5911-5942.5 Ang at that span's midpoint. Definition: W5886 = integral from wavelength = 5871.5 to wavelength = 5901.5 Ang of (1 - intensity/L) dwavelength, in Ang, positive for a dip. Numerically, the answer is 9.2 Ang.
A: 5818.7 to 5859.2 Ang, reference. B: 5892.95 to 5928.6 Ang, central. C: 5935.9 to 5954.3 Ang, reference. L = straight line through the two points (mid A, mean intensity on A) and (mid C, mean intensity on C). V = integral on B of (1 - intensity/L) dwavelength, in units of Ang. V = 5.90 Ang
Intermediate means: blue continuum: 27.5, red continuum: 26.4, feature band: 22.3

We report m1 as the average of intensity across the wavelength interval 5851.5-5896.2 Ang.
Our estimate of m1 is 21.8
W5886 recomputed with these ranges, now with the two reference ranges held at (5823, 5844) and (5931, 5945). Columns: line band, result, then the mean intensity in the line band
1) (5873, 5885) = 1.42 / 24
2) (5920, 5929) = 0.13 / 26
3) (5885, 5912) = 9.54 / 17.4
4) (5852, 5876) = 1.39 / 25.9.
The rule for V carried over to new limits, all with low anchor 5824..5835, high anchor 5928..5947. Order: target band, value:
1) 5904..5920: 1.02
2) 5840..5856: 0.07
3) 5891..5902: 5.45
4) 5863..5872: 0.31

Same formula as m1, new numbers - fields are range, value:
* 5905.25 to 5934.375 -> 25.3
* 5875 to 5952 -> 22.6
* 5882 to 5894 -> 14.5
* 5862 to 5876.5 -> 26.1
